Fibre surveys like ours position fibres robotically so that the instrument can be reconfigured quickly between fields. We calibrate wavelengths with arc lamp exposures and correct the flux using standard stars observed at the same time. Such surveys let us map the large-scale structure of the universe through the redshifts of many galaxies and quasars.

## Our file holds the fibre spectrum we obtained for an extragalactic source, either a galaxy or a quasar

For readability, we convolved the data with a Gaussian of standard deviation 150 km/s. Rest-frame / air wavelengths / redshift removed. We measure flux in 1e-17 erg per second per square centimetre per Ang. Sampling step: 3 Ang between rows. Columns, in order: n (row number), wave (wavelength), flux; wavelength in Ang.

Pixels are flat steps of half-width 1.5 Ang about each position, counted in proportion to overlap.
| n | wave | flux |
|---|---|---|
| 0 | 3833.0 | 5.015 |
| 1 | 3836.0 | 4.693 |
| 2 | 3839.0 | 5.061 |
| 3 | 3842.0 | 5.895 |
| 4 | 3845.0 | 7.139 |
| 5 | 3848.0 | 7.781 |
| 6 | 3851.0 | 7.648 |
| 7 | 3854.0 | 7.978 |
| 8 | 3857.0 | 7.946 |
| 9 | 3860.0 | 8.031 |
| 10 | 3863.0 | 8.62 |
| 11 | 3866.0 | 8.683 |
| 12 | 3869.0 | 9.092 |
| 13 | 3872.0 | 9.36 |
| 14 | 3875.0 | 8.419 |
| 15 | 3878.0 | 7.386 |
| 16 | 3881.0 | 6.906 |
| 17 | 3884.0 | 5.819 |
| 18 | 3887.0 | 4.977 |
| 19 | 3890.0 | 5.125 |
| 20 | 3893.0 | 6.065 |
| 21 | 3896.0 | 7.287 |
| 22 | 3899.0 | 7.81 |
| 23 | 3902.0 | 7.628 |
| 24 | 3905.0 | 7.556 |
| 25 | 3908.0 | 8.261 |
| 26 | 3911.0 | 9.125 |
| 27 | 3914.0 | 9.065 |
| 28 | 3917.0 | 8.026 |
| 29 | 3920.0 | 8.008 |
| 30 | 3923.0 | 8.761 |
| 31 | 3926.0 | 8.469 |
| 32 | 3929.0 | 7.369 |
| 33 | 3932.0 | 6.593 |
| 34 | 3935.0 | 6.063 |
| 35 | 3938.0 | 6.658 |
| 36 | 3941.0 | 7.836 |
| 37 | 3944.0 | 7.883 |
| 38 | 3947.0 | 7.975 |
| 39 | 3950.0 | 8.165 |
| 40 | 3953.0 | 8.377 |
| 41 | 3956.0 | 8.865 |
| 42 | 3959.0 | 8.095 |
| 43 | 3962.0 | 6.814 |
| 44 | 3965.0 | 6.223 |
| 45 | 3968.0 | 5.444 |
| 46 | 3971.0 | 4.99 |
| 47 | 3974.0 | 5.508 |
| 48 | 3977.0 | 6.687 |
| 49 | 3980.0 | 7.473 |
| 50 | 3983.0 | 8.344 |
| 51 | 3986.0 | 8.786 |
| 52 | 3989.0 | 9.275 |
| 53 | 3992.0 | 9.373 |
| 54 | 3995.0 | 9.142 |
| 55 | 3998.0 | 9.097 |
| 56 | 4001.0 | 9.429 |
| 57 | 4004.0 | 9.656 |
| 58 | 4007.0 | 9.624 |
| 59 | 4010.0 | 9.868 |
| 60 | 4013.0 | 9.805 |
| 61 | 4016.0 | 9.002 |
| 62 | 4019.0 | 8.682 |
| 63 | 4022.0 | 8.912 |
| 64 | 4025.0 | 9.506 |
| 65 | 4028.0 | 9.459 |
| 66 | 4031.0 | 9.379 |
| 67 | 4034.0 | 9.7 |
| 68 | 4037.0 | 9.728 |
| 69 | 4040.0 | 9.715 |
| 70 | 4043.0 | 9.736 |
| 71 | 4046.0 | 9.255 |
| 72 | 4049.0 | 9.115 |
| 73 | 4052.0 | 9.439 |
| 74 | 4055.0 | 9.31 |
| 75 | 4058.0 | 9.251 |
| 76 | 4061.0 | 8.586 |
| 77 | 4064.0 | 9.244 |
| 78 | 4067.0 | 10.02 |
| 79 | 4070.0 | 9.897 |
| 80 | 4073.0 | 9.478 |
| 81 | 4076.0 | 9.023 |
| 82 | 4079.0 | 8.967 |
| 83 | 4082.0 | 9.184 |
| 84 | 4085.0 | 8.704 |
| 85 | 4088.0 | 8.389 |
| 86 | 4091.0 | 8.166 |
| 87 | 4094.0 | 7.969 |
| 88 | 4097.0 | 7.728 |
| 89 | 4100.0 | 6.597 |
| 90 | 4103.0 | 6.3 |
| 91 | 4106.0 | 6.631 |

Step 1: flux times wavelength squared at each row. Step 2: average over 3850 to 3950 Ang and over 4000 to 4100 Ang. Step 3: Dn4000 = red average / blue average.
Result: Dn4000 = 1.29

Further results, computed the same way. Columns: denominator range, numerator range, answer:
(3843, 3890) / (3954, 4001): 1.07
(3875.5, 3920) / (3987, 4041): 1.37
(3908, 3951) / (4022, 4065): 1.26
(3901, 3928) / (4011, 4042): 1.20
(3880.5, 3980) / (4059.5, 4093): 1.34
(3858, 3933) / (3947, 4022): 1.12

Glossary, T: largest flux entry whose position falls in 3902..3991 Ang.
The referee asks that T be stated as 9.275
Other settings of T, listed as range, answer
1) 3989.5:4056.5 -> 9.868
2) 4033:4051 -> 9.736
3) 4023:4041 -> 9.728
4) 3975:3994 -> 9.373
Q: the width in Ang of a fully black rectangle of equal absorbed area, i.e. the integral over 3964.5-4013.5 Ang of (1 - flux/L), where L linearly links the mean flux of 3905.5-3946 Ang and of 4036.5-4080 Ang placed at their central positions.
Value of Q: 2.5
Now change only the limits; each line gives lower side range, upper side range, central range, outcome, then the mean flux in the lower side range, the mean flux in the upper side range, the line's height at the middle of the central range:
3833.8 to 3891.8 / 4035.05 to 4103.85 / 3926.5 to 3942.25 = 1.56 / 7.16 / 8.89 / 7.76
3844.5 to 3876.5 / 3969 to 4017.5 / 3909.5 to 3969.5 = 5.02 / 8.28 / 8.47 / 8.39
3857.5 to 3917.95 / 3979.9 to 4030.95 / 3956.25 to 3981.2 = 6.29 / 7.66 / 9.2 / 8.72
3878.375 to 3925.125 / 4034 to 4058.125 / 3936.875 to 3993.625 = 5.28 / 7.38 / 9.47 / 8.3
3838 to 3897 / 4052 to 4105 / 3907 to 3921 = -1.74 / 7.28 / 8.64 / 7.58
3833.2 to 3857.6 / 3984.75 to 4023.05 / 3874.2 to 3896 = 2.70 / 6.63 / 9.29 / 7.3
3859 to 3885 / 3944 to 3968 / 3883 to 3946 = 3.89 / 8.08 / 7.65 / 7.86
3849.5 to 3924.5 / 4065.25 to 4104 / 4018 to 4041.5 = -3.08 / 7.74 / 8.53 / 8.31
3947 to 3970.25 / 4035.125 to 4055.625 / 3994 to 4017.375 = -2.58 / 7.38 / 9.48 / 8.52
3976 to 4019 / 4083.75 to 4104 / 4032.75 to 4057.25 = -3.31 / 8.99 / 7.72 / 8.36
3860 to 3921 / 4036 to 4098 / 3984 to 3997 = -0.97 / 7.67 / 9.1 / 8.48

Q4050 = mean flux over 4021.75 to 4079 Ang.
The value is 9.41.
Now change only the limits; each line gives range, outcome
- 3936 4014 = 8.03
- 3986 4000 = 9.18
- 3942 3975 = 7.16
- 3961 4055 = 8.64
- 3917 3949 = 7.59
